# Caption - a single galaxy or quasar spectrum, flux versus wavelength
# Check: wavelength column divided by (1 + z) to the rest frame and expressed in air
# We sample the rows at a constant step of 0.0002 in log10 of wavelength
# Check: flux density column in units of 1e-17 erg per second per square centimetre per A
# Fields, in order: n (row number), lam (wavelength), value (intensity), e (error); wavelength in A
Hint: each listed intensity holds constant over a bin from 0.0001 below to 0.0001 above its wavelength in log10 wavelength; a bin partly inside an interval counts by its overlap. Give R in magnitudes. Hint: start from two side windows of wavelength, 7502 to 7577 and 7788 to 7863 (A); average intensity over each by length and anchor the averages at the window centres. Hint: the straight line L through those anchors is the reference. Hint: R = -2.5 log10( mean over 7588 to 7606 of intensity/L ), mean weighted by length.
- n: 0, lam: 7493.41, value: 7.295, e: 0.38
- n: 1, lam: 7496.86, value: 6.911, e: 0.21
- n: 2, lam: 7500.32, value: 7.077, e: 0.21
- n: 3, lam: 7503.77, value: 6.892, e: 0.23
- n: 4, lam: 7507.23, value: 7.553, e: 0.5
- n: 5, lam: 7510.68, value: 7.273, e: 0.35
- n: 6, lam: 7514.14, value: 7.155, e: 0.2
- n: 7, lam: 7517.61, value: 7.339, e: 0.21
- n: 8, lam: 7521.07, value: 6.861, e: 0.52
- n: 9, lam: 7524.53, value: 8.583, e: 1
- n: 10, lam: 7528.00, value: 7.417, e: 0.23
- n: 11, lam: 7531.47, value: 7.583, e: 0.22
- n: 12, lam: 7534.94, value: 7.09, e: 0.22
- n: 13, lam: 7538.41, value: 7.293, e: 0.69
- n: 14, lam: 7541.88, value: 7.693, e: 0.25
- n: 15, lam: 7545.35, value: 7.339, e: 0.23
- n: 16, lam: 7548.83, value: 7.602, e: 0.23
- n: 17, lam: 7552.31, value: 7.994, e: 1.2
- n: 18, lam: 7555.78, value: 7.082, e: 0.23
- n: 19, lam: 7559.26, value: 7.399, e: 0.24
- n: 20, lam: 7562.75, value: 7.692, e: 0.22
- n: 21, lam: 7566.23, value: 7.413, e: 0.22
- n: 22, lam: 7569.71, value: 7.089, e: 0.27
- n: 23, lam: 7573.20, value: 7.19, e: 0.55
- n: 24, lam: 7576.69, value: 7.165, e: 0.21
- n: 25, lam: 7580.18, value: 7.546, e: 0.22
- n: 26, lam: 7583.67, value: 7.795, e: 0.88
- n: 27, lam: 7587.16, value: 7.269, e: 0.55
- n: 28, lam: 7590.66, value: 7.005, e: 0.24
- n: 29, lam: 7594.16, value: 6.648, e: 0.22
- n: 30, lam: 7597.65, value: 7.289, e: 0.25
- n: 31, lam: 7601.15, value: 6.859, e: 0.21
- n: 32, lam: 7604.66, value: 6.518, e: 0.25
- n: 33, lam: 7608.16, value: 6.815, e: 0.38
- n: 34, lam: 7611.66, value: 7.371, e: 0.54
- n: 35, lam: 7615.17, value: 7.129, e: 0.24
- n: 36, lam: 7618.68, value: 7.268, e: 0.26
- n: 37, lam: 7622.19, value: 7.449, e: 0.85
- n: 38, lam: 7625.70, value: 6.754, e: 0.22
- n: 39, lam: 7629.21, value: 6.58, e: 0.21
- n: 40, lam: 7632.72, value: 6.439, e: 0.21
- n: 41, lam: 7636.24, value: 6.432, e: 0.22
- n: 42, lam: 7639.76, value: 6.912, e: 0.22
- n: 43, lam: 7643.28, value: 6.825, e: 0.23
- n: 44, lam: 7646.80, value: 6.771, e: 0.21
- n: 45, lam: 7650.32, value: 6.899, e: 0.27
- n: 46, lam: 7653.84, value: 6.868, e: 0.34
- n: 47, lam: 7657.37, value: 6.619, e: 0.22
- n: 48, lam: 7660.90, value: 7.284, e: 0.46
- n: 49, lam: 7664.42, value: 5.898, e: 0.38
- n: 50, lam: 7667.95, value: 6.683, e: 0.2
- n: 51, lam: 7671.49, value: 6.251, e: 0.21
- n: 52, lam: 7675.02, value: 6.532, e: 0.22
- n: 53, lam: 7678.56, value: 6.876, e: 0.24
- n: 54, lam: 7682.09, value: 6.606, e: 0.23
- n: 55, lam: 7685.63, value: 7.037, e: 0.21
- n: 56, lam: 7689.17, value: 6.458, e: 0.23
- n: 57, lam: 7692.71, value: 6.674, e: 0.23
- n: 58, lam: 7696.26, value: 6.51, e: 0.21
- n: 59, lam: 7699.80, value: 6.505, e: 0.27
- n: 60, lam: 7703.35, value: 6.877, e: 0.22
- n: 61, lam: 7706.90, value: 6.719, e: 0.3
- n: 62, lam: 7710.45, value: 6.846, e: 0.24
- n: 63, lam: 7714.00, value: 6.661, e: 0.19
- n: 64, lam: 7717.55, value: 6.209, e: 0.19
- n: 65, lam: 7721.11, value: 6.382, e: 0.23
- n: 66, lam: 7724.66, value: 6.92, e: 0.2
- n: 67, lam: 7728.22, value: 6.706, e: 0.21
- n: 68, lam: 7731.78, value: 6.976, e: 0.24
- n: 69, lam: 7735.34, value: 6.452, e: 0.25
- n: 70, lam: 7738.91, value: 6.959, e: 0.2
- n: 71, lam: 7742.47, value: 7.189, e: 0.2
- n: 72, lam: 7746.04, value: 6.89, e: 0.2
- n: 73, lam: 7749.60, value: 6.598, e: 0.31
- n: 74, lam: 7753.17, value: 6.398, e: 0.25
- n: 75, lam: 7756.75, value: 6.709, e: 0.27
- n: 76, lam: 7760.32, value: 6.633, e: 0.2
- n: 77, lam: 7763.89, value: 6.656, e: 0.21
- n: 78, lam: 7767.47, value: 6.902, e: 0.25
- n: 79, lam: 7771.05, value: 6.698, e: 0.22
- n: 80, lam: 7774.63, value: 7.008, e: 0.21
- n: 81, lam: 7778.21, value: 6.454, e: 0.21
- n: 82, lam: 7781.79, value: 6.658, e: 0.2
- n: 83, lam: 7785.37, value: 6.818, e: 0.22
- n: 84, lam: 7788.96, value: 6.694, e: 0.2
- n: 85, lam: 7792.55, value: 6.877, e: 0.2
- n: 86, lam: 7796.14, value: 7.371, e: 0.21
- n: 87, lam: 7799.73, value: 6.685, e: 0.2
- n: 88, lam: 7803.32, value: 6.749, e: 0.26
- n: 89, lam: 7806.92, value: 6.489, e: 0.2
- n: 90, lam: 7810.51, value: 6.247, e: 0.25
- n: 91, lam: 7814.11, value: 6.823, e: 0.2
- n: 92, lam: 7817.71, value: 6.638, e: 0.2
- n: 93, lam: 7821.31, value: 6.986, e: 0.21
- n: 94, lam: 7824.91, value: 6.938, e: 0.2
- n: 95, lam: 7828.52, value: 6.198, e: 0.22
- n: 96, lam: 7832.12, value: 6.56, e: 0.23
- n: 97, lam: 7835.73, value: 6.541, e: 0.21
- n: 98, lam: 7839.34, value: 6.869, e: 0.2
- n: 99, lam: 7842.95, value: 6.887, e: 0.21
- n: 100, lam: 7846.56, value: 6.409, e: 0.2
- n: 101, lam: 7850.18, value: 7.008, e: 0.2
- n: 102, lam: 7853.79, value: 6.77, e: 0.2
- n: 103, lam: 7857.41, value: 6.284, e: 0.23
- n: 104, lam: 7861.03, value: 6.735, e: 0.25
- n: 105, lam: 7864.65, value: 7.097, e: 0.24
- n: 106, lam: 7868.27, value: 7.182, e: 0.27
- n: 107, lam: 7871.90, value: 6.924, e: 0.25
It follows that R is 0.057 mag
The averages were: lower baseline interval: 7.4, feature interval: 6.89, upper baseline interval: 6.7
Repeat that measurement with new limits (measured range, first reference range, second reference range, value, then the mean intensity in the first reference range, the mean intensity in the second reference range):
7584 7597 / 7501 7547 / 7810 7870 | 0.023 mag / 7.38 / 6.73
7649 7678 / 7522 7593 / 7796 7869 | 0.084 mag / 7.45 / 6.72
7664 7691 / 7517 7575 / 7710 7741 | 0.050 mag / 7.45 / 6.68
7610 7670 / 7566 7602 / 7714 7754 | 0.030 mag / 7.21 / 6.7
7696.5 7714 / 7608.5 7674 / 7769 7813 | 0.010 mag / 6.8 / 6.73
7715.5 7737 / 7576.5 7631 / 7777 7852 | 0.042 mag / 7.09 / 6.71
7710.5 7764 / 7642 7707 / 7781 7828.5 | 0.002 mag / 6.68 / 6.75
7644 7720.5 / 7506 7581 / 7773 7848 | 0.063 mag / 7.42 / 6.71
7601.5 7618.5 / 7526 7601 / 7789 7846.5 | 0.040 mag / 7.35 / 6.71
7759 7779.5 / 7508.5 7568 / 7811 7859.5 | 0.018 mag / 7.46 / 6.67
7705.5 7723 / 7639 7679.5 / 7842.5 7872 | 0.026 mag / 6.69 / 6.8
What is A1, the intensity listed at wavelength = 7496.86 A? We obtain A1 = 6.911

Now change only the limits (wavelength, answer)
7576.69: 7.165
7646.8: 6.771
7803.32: 6.749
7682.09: 6.606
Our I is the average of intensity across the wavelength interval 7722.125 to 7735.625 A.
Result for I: 6.78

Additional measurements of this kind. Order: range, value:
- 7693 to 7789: 6.7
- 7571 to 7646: 7.01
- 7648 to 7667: 6.72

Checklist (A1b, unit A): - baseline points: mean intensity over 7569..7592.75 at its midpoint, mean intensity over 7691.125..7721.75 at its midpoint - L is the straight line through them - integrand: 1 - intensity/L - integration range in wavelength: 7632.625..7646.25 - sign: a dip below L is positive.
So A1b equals 0.6 A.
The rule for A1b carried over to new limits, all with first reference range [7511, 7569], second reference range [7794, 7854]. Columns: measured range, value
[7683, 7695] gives 0.62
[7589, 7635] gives 2.18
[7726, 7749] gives 0.31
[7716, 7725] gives 0.70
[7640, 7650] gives 0.49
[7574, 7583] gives -0.04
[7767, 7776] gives -0.01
